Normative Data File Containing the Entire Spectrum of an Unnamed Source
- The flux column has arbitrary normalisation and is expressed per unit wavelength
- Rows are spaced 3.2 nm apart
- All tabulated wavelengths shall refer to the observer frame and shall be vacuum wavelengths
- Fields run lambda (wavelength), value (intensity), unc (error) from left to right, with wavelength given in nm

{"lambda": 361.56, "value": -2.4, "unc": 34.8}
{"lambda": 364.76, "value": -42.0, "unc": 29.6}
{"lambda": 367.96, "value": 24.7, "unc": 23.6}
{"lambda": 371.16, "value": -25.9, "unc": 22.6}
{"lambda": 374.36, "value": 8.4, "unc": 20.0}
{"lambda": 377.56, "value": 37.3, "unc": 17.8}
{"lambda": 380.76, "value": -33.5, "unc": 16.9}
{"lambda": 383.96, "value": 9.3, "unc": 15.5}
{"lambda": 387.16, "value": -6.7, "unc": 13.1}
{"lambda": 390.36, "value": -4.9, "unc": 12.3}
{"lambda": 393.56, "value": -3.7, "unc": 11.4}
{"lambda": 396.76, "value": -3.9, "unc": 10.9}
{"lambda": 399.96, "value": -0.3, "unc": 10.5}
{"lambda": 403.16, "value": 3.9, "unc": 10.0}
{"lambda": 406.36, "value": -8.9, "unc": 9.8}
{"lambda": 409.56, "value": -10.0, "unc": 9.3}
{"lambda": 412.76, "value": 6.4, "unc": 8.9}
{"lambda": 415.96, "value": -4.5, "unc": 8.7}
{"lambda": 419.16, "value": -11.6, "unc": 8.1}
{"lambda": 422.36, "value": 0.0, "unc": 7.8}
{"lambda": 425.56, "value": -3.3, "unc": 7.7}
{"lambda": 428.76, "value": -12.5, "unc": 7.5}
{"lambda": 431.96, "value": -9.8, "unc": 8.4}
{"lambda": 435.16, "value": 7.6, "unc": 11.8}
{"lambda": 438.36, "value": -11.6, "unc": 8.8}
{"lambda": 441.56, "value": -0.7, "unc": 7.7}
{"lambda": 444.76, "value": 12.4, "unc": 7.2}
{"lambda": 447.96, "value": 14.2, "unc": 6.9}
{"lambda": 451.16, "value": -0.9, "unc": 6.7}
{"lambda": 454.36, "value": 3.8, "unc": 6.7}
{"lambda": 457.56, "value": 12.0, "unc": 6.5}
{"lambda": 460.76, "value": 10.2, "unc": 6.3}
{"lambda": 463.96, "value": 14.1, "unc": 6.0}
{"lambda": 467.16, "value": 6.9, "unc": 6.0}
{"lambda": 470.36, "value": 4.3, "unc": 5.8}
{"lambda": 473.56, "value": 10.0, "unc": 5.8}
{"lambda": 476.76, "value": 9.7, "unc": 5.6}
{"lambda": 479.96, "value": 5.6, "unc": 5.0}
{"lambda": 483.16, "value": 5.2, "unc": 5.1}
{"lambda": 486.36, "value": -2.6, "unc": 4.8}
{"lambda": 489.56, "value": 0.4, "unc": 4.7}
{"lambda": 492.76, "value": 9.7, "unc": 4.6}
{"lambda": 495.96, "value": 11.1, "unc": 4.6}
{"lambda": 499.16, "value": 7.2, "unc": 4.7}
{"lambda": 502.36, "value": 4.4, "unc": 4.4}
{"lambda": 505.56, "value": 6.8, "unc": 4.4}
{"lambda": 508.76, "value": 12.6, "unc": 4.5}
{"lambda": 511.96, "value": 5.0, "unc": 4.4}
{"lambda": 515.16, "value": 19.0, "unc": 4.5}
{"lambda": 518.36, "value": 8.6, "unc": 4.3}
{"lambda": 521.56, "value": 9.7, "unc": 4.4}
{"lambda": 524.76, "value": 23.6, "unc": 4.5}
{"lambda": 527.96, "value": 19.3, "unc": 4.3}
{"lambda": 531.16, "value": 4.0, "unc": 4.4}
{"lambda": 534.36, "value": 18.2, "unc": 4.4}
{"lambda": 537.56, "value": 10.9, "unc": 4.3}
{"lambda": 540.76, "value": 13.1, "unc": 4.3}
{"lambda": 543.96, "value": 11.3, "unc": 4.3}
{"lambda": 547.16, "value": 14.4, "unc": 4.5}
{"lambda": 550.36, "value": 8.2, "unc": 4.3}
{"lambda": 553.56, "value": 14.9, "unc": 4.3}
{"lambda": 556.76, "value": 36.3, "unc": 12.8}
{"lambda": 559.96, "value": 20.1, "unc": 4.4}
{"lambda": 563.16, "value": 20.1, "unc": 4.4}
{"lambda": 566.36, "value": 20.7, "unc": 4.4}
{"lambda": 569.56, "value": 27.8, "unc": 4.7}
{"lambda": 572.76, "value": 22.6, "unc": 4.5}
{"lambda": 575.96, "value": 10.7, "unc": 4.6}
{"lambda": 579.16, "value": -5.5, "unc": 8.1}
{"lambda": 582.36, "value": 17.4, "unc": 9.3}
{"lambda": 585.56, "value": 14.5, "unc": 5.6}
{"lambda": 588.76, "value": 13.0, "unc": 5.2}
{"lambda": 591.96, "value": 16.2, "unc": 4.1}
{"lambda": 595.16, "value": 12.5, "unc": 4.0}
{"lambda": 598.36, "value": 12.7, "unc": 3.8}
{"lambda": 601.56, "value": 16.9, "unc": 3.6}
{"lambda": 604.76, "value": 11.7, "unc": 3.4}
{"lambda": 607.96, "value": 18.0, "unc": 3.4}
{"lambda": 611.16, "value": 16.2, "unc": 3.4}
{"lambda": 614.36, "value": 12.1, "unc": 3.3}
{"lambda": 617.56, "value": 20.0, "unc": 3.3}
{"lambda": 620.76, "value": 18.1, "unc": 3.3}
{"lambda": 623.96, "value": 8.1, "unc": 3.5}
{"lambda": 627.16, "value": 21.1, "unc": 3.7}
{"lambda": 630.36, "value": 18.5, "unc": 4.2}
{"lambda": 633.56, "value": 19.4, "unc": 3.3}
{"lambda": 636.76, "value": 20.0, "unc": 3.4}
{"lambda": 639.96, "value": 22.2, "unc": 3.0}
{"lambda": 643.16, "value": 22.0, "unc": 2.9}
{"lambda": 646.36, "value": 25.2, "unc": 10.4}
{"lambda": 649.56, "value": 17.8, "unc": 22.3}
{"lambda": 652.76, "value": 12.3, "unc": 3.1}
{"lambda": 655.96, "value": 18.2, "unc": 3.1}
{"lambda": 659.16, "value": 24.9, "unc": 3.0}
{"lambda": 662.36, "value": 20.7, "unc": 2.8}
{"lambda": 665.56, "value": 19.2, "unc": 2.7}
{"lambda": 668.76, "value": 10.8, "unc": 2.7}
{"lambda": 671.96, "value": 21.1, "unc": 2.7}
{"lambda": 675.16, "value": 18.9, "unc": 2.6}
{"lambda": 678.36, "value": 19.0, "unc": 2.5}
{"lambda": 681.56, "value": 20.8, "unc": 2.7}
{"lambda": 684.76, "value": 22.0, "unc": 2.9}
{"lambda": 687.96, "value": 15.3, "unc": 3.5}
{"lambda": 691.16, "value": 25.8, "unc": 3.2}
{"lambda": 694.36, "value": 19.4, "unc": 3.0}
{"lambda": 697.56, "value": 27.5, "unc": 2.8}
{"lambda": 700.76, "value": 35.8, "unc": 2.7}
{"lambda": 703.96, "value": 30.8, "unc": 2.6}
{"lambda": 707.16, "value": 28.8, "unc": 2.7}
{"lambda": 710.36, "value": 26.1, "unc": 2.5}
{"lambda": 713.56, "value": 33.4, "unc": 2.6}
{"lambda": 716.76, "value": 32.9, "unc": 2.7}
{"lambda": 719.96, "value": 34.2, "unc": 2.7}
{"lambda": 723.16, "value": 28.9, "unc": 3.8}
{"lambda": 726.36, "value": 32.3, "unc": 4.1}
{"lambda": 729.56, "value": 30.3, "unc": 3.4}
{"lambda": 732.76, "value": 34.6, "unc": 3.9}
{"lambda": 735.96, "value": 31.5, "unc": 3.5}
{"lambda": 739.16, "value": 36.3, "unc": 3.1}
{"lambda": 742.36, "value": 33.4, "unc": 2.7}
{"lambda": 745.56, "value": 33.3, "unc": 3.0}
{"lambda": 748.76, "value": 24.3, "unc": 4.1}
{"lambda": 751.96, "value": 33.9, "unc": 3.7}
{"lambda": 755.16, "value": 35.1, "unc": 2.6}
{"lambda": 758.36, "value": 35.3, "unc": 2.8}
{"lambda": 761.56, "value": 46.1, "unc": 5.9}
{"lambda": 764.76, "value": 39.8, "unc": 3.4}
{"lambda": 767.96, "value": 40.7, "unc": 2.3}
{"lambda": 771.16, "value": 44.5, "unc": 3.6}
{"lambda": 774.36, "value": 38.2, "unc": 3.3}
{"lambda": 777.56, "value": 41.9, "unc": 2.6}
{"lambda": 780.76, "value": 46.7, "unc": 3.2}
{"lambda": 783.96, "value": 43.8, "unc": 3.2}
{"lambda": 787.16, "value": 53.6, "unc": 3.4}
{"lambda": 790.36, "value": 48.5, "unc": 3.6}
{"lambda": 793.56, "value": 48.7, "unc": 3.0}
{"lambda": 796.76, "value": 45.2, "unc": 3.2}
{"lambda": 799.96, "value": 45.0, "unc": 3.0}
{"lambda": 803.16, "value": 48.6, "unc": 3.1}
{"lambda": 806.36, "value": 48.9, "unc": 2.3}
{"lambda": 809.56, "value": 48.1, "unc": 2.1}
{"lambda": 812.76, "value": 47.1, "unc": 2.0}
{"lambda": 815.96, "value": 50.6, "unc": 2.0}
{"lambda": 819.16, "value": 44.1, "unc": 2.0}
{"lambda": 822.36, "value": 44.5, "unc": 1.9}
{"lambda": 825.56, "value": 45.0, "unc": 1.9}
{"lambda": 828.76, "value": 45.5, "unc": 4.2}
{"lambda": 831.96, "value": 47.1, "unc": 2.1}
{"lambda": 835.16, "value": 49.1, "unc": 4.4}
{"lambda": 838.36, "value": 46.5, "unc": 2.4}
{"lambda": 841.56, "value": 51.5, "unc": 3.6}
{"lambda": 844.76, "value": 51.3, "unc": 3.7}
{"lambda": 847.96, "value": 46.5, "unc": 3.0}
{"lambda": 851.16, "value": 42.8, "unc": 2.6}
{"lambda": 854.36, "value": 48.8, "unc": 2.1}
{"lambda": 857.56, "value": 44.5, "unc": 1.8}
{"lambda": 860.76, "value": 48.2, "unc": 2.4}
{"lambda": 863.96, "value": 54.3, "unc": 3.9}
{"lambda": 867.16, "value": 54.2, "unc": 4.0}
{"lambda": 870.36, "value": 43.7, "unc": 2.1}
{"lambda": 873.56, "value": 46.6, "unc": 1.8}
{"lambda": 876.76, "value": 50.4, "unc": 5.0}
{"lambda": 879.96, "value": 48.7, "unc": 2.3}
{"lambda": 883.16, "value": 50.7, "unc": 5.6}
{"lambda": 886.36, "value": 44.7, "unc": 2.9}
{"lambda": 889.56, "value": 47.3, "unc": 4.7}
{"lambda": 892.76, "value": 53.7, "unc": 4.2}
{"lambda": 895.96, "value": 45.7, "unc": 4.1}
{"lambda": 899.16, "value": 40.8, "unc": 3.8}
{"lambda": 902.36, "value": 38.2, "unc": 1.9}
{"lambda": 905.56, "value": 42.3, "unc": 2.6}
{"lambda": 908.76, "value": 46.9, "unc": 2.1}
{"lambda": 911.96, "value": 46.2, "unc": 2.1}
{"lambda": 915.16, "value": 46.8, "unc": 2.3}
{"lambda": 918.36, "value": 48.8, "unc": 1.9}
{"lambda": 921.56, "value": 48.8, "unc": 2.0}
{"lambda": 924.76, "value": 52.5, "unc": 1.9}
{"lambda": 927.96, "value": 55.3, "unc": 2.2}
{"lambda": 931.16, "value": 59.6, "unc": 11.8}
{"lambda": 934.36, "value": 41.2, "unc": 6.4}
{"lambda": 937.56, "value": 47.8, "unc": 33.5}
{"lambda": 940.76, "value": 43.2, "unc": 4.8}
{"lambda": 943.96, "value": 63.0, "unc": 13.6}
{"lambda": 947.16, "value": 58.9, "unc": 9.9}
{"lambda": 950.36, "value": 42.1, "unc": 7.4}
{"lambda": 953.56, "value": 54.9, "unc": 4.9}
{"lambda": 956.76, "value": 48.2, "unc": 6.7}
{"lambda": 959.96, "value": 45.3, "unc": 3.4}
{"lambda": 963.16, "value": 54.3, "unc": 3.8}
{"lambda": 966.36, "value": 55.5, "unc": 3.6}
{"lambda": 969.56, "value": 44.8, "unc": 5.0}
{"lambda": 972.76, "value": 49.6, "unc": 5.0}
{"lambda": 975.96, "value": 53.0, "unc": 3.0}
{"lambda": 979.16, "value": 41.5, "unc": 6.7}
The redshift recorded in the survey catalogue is 0.75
